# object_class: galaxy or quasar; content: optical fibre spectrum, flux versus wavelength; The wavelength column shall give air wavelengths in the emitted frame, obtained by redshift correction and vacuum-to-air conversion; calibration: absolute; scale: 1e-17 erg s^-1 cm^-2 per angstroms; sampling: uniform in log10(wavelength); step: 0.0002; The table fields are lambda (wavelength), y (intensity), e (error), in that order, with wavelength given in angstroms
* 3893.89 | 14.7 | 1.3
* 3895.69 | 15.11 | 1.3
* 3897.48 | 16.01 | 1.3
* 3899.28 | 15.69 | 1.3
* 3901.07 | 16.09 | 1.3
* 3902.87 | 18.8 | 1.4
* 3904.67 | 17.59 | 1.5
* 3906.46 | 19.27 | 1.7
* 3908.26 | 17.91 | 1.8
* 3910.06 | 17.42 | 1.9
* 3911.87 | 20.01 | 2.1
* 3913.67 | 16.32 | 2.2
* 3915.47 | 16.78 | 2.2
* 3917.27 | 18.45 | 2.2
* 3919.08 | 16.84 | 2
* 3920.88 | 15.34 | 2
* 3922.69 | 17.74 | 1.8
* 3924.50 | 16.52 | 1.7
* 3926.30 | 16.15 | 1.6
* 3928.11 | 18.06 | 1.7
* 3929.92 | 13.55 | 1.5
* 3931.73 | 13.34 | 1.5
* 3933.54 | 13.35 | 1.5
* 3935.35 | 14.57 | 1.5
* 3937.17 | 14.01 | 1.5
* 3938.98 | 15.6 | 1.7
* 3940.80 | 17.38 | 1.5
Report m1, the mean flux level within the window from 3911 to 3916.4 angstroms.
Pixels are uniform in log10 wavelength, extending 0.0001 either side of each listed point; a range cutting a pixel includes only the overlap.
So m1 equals 17.7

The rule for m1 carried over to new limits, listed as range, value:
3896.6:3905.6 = 16.9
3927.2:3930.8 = 15.8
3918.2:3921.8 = 16.1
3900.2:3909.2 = 17.9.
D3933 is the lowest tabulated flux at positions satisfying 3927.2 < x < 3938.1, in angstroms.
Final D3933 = 13.34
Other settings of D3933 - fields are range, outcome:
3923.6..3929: 16.15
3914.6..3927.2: 15.34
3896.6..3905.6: 15.69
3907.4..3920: 16.32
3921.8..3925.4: 16.52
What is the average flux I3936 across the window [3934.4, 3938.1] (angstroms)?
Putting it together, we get 14.3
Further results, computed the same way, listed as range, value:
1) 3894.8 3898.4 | 15.6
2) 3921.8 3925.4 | 17.1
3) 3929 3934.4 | 13.4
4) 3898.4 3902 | 15.9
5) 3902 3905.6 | 18.2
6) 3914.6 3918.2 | 17.6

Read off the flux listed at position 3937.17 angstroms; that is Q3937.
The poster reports 14.01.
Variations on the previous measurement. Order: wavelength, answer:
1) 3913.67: 16.32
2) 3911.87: 20.01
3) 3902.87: 18.8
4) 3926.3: 16.15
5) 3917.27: 18.45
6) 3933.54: 13.35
